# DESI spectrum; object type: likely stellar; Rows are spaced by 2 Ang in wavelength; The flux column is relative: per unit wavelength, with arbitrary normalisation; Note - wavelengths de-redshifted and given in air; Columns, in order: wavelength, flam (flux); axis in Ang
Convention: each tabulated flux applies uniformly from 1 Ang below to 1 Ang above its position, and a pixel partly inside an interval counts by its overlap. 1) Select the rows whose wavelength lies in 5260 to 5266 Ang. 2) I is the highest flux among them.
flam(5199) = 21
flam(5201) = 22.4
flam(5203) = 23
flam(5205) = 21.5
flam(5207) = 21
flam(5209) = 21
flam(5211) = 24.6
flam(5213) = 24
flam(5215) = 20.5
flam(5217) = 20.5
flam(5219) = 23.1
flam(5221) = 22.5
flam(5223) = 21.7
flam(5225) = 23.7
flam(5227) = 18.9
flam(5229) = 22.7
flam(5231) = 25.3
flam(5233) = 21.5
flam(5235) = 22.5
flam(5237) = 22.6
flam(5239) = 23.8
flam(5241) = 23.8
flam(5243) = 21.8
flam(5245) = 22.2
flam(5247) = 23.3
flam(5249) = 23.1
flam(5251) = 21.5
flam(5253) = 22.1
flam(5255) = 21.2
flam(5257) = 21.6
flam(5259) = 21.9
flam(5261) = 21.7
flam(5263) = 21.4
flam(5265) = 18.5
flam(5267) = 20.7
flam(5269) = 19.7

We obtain 21.7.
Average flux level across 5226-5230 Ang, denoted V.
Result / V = 20.8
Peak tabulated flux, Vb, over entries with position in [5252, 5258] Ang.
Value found 22.1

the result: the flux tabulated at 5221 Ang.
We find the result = 22.5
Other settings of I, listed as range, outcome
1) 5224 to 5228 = 23.7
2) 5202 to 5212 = 24.6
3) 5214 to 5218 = 20.5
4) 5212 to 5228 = 24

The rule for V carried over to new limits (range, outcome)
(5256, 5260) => 21.8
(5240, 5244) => 22.8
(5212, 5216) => 22.2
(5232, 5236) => 22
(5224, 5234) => 22.4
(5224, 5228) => 21.3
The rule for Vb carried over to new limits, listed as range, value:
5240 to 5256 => 23.8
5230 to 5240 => 25.3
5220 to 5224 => 22.5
